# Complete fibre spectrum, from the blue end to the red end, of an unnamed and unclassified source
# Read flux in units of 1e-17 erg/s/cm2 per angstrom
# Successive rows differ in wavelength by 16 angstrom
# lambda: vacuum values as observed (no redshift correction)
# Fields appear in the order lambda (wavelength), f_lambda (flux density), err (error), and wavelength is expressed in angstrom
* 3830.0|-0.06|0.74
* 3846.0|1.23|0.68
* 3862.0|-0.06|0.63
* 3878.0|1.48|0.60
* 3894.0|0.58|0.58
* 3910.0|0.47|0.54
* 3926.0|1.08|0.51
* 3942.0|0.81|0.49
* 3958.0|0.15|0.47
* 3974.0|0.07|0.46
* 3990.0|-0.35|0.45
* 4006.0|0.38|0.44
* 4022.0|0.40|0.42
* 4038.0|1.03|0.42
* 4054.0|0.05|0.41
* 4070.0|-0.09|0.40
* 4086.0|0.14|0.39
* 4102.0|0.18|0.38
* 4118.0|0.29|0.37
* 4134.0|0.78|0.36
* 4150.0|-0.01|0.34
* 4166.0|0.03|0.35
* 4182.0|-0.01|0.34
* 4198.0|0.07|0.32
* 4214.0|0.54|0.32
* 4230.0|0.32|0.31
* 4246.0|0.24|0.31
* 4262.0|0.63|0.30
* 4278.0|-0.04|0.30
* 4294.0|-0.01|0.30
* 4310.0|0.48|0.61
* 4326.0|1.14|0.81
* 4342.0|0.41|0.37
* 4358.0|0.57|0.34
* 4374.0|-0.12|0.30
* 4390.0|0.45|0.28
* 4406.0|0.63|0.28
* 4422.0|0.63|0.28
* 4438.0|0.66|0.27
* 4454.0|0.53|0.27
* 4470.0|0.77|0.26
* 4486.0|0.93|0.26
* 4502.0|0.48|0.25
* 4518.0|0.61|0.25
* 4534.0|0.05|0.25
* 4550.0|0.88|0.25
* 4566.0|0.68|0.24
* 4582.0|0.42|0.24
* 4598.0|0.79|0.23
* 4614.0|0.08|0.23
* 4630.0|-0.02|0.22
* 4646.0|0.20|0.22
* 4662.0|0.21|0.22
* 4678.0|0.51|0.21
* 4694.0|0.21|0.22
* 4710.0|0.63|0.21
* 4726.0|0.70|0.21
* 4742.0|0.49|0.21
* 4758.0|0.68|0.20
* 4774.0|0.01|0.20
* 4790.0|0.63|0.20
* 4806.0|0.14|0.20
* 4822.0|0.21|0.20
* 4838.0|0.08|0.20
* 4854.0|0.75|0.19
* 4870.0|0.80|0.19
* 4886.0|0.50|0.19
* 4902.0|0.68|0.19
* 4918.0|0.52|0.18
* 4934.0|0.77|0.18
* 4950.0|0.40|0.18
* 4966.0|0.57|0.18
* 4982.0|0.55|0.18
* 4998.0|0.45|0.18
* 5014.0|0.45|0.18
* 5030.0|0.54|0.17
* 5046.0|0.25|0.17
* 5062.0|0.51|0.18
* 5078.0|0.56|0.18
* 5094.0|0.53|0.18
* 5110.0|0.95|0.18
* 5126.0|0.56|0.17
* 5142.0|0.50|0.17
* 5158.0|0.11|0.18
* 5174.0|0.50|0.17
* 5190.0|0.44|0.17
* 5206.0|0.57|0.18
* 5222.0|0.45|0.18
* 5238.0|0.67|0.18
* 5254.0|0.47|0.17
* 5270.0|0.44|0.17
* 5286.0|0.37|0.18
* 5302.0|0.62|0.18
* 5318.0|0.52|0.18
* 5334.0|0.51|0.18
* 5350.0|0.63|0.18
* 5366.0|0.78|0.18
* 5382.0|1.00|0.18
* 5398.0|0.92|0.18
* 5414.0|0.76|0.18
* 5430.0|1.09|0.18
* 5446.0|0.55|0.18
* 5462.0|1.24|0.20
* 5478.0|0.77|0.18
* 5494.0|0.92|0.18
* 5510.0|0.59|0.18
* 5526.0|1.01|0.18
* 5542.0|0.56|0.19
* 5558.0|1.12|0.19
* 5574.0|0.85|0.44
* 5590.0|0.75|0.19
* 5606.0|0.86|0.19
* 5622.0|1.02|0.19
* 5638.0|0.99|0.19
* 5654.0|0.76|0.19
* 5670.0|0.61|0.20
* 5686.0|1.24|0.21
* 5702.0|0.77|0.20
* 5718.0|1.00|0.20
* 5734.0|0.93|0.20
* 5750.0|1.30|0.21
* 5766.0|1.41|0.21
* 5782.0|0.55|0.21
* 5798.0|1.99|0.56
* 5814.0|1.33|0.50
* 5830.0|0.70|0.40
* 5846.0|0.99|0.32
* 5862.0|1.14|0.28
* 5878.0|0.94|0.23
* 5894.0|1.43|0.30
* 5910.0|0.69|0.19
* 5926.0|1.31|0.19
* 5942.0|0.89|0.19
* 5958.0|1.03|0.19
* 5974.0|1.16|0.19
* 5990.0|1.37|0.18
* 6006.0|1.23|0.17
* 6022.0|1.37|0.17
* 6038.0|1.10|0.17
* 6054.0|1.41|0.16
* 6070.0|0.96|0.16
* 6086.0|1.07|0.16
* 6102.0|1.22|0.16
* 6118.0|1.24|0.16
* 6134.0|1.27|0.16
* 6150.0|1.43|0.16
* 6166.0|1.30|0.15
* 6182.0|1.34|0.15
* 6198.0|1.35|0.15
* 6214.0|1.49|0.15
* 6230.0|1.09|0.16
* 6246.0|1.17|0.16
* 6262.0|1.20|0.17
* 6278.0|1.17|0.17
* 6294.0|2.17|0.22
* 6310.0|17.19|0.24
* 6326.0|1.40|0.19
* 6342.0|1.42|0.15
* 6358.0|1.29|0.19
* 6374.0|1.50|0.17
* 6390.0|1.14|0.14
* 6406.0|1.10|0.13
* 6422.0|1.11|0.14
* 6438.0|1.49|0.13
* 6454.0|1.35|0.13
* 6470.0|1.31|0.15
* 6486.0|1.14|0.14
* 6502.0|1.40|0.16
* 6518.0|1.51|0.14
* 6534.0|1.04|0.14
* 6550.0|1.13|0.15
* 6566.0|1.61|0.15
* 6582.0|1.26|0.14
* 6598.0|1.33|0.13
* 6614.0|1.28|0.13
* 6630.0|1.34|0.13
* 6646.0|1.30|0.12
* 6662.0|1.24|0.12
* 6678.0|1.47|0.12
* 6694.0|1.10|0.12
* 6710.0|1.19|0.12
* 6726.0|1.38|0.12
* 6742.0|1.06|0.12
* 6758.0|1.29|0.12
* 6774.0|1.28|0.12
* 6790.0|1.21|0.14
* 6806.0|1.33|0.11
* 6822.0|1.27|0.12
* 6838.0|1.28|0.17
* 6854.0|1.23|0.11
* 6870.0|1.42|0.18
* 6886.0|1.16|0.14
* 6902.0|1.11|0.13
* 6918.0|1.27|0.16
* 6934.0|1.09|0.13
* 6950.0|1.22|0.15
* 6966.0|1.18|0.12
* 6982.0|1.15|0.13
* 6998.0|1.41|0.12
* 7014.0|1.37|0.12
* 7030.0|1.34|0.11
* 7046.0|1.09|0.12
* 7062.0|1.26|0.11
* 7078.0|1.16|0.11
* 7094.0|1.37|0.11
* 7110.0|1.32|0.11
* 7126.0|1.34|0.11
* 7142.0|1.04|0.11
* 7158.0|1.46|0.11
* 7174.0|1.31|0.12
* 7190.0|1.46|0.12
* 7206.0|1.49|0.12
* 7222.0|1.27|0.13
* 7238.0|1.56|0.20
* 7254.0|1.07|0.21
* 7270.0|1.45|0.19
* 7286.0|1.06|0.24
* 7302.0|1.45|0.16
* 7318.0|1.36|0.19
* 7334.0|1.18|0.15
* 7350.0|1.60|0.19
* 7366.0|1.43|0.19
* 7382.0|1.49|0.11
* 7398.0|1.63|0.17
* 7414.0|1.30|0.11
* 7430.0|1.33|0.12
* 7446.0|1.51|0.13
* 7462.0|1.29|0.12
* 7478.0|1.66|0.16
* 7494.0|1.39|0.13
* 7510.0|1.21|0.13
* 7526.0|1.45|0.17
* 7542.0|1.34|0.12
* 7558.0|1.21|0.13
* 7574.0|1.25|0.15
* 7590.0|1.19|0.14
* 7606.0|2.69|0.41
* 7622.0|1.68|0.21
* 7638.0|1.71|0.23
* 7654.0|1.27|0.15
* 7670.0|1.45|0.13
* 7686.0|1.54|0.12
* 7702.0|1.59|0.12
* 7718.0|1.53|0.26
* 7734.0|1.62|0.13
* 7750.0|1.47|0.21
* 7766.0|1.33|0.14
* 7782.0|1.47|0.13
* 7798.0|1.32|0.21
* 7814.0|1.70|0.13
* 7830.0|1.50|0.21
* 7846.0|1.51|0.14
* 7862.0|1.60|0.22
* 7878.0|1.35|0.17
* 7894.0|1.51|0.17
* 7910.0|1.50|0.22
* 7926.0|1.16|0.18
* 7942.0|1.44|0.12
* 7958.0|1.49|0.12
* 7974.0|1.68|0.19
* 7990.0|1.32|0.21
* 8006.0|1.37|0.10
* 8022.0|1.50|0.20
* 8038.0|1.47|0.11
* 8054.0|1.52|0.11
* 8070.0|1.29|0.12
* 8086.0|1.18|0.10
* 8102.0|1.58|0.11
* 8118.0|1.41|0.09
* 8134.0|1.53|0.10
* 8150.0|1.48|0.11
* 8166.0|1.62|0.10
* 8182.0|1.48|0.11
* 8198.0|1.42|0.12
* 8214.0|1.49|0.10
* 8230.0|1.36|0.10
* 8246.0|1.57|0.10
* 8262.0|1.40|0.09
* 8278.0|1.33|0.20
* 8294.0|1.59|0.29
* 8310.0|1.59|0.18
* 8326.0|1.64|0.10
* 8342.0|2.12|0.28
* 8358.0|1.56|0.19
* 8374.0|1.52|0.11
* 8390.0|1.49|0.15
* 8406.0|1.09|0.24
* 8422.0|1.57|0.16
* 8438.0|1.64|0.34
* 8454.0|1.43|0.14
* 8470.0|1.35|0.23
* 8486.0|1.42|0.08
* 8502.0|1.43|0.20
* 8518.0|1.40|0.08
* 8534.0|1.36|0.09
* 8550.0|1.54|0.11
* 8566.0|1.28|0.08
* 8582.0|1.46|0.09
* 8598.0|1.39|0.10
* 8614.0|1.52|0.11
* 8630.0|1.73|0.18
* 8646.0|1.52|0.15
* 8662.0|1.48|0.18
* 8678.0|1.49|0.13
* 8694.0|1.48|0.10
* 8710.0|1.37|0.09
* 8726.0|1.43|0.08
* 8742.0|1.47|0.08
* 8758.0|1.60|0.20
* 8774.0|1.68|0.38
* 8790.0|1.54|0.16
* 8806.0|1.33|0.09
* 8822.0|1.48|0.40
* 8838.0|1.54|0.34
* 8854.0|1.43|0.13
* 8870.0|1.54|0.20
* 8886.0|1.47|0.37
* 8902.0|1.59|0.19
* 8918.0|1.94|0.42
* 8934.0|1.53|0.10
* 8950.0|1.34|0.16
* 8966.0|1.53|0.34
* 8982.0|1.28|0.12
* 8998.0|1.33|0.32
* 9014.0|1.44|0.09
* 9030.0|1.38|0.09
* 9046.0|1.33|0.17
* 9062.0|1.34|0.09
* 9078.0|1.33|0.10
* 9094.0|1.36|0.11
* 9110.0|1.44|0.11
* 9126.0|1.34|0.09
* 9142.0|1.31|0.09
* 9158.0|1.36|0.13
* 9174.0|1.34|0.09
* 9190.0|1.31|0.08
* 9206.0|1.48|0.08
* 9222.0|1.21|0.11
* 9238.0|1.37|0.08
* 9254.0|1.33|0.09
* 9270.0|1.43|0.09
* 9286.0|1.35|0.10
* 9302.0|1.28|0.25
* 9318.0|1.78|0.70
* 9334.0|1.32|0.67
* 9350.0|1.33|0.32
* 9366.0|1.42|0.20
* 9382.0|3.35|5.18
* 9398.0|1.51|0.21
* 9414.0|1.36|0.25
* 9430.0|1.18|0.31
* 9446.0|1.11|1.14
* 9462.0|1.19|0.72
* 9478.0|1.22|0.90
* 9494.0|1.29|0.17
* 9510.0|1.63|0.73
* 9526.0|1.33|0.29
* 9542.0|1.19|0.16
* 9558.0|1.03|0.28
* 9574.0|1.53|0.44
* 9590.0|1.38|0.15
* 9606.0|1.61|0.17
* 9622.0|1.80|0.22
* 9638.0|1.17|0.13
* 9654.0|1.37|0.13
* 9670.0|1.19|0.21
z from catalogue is 0.34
